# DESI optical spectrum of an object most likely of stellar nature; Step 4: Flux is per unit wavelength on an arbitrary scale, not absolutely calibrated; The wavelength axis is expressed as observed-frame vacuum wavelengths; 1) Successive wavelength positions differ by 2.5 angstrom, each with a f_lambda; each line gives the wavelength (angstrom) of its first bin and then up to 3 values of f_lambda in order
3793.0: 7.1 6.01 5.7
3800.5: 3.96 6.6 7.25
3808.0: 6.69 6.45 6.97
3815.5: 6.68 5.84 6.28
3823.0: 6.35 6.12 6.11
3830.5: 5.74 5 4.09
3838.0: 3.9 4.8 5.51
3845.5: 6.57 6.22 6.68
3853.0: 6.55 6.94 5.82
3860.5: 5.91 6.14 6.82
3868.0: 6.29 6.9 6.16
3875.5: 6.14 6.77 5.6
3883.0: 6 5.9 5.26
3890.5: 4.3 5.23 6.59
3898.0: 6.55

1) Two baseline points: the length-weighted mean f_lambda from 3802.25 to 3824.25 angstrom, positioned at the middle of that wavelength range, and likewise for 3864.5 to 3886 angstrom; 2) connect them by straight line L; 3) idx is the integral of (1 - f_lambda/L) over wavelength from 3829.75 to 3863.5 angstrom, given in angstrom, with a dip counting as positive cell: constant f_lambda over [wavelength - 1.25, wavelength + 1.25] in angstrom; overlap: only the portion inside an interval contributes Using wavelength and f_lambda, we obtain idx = 3.79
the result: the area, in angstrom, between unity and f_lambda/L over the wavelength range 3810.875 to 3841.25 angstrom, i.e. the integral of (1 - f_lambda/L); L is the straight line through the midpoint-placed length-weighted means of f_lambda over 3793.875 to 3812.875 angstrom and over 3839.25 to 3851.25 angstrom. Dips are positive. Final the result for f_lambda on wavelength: 1.8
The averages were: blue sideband 6.17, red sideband 5.93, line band 5.69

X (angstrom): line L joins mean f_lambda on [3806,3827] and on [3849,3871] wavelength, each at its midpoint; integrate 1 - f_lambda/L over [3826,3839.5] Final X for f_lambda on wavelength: 3.0 angstrom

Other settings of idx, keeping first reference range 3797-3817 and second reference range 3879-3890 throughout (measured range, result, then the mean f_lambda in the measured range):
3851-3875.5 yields -2.5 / 6.39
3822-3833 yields 0.3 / 5.95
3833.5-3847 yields 2.2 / 5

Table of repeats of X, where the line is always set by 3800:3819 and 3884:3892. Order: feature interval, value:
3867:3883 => -2.7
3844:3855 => -1.4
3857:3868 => -1.2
